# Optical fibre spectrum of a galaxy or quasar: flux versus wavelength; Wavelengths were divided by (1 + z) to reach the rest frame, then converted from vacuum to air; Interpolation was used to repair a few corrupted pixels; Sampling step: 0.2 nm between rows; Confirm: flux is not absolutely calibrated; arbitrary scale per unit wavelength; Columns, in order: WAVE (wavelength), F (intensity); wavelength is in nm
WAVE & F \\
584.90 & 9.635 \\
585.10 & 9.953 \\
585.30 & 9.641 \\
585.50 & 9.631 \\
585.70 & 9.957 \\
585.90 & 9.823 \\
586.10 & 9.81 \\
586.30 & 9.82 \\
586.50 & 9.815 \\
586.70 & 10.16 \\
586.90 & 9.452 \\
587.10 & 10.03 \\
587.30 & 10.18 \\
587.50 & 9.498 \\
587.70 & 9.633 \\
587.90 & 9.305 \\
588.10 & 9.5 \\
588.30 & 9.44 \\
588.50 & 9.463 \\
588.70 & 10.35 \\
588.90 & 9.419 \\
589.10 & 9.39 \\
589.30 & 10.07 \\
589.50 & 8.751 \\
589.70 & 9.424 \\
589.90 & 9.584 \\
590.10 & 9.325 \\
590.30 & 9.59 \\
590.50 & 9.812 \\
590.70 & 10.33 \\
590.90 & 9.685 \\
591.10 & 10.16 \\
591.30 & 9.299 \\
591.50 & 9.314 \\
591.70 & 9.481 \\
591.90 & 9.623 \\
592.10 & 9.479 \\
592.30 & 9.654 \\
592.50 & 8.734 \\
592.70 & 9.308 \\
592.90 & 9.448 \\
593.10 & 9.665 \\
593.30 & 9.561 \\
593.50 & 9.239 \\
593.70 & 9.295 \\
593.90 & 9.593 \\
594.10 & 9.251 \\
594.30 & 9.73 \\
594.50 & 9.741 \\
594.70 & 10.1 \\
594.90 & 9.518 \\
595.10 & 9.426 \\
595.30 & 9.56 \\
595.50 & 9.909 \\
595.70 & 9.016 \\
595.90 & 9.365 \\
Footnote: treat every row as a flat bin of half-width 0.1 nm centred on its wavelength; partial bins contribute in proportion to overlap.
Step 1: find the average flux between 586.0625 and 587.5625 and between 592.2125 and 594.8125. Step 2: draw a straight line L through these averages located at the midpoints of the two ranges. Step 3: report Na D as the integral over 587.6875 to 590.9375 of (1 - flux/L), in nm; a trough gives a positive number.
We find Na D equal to 0.04 nm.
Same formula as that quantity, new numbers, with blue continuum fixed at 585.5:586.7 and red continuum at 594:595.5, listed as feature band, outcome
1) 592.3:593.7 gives 0.05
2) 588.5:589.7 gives 0.03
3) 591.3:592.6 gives 0.04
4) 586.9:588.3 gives 0.02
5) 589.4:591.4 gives 0.03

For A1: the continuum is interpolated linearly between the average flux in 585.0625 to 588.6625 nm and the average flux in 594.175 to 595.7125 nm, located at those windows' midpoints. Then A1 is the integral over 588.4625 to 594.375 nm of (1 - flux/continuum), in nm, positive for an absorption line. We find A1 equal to 0.09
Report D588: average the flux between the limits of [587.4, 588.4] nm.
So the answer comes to 9.48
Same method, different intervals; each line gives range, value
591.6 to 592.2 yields 9.53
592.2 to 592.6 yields 9.19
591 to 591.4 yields 9.73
